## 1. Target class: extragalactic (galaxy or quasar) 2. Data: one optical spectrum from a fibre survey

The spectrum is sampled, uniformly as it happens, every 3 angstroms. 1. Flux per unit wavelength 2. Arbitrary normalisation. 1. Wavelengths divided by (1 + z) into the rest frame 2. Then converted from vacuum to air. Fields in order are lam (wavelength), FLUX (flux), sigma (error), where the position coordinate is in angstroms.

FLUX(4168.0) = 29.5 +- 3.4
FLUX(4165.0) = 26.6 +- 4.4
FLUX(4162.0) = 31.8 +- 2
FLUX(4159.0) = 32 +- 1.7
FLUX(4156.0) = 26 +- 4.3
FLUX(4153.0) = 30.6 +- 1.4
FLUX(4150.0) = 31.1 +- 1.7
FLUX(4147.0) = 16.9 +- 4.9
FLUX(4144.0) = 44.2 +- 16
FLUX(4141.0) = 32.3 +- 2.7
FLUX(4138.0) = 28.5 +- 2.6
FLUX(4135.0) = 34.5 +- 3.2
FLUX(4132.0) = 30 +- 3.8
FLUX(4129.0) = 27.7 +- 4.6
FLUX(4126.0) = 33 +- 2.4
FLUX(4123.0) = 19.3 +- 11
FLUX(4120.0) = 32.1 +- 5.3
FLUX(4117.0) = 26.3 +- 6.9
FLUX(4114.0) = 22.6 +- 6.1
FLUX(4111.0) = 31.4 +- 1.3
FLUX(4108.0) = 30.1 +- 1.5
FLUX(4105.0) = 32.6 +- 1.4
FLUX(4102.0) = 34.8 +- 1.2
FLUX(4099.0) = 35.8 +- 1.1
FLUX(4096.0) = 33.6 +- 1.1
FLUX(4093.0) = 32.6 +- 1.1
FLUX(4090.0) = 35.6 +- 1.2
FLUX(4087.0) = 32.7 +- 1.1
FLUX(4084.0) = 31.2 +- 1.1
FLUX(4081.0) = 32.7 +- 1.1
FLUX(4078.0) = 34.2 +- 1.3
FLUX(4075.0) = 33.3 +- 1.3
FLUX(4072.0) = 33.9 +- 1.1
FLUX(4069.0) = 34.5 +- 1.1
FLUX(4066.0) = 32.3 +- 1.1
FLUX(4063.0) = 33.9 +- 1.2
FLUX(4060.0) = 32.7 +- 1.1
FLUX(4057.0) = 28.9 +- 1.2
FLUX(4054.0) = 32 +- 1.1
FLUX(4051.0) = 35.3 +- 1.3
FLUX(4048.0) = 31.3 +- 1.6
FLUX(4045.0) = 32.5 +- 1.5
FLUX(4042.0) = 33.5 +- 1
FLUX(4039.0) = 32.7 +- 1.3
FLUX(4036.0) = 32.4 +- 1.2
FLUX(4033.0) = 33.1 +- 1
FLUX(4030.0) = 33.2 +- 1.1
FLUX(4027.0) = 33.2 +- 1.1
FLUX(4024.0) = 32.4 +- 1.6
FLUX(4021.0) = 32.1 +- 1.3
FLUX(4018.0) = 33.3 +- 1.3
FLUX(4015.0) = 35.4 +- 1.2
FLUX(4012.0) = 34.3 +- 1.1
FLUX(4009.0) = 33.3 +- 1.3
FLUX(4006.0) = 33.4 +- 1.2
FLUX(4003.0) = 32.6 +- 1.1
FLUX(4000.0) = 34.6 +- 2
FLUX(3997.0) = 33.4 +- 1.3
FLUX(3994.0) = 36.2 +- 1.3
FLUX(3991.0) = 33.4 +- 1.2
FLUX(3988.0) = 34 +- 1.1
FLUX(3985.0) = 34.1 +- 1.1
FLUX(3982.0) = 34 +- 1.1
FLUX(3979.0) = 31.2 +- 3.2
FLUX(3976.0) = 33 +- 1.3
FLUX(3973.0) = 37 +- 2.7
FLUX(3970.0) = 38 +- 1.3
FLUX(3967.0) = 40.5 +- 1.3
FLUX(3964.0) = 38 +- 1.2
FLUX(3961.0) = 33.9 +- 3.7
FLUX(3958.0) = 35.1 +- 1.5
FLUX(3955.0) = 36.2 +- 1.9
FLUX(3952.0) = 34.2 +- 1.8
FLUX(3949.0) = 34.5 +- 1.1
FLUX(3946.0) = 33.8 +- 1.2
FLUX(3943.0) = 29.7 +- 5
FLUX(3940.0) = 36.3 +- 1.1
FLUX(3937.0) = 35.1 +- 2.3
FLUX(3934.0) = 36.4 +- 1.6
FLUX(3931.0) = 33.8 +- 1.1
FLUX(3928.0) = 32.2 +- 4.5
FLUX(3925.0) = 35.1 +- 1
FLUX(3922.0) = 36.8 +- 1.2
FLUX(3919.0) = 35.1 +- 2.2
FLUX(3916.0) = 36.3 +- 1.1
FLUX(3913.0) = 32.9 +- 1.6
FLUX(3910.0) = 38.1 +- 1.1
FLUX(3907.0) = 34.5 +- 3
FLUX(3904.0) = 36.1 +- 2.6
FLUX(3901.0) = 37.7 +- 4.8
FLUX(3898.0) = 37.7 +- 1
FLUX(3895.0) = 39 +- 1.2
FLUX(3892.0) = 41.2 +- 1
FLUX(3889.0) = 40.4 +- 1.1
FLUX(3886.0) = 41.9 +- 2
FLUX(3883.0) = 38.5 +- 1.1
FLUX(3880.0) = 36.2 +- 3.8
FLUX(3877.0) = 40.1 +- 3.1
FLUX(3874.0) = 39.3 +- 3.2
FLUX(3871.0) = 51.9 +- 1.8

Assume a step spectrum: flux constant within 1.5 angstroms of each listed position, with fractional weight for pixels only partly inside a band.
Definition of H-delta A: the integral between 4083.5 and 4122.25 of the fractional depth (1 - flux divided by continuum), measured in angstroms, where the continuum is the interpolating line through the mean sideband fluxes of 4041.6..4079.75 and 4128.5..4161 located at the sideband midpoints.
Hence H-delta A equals 0.4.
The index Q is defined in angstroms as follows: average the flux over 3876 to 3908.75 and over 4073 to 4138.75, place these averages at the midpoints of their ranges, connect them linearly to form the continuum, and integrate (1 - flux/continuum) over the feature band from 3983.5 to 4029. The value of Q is 1.1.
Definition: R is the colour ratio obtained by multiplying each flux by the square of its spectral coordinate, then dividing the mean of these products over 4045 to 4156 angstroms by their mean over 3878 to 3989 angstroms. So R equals 0.95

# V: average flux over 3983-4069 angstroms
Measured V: 33.2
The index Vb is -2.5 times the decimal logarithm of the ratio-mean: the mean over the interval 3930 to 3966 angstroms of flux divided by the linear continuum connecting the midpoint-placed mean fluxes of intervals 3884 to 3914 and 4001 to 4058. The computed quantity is 0.04 mag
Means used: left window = 38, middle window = 34.8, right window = 32.9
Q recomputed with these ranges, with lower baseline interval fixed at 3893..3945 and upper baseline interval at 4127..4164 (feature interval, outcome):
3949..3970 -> -1.04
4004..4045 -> -0.09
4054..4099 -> -1.53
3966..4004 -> -0.77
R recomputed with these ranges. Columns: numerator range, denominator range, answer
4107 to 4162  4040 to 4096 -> 0.92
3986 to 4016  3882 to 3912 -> 0.93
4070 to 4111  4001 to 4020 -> 1.03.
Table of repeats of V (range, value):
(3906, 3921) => 35.5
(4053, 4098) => 33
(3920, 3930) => 34.7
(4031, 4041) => 32.8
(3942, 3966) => 34.6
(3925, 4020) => 34.5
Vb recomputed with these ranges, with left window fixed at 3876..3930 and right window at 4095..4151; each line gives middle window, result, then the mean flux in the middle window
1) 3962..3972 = -0.10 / 38.5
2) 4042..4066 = 0.00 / 32.4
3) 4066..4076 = -0.06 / 33.7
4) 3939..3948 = 0.09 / 33.2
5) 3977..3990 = 0.04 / 33.3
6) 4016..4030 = 0.02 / 32.9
